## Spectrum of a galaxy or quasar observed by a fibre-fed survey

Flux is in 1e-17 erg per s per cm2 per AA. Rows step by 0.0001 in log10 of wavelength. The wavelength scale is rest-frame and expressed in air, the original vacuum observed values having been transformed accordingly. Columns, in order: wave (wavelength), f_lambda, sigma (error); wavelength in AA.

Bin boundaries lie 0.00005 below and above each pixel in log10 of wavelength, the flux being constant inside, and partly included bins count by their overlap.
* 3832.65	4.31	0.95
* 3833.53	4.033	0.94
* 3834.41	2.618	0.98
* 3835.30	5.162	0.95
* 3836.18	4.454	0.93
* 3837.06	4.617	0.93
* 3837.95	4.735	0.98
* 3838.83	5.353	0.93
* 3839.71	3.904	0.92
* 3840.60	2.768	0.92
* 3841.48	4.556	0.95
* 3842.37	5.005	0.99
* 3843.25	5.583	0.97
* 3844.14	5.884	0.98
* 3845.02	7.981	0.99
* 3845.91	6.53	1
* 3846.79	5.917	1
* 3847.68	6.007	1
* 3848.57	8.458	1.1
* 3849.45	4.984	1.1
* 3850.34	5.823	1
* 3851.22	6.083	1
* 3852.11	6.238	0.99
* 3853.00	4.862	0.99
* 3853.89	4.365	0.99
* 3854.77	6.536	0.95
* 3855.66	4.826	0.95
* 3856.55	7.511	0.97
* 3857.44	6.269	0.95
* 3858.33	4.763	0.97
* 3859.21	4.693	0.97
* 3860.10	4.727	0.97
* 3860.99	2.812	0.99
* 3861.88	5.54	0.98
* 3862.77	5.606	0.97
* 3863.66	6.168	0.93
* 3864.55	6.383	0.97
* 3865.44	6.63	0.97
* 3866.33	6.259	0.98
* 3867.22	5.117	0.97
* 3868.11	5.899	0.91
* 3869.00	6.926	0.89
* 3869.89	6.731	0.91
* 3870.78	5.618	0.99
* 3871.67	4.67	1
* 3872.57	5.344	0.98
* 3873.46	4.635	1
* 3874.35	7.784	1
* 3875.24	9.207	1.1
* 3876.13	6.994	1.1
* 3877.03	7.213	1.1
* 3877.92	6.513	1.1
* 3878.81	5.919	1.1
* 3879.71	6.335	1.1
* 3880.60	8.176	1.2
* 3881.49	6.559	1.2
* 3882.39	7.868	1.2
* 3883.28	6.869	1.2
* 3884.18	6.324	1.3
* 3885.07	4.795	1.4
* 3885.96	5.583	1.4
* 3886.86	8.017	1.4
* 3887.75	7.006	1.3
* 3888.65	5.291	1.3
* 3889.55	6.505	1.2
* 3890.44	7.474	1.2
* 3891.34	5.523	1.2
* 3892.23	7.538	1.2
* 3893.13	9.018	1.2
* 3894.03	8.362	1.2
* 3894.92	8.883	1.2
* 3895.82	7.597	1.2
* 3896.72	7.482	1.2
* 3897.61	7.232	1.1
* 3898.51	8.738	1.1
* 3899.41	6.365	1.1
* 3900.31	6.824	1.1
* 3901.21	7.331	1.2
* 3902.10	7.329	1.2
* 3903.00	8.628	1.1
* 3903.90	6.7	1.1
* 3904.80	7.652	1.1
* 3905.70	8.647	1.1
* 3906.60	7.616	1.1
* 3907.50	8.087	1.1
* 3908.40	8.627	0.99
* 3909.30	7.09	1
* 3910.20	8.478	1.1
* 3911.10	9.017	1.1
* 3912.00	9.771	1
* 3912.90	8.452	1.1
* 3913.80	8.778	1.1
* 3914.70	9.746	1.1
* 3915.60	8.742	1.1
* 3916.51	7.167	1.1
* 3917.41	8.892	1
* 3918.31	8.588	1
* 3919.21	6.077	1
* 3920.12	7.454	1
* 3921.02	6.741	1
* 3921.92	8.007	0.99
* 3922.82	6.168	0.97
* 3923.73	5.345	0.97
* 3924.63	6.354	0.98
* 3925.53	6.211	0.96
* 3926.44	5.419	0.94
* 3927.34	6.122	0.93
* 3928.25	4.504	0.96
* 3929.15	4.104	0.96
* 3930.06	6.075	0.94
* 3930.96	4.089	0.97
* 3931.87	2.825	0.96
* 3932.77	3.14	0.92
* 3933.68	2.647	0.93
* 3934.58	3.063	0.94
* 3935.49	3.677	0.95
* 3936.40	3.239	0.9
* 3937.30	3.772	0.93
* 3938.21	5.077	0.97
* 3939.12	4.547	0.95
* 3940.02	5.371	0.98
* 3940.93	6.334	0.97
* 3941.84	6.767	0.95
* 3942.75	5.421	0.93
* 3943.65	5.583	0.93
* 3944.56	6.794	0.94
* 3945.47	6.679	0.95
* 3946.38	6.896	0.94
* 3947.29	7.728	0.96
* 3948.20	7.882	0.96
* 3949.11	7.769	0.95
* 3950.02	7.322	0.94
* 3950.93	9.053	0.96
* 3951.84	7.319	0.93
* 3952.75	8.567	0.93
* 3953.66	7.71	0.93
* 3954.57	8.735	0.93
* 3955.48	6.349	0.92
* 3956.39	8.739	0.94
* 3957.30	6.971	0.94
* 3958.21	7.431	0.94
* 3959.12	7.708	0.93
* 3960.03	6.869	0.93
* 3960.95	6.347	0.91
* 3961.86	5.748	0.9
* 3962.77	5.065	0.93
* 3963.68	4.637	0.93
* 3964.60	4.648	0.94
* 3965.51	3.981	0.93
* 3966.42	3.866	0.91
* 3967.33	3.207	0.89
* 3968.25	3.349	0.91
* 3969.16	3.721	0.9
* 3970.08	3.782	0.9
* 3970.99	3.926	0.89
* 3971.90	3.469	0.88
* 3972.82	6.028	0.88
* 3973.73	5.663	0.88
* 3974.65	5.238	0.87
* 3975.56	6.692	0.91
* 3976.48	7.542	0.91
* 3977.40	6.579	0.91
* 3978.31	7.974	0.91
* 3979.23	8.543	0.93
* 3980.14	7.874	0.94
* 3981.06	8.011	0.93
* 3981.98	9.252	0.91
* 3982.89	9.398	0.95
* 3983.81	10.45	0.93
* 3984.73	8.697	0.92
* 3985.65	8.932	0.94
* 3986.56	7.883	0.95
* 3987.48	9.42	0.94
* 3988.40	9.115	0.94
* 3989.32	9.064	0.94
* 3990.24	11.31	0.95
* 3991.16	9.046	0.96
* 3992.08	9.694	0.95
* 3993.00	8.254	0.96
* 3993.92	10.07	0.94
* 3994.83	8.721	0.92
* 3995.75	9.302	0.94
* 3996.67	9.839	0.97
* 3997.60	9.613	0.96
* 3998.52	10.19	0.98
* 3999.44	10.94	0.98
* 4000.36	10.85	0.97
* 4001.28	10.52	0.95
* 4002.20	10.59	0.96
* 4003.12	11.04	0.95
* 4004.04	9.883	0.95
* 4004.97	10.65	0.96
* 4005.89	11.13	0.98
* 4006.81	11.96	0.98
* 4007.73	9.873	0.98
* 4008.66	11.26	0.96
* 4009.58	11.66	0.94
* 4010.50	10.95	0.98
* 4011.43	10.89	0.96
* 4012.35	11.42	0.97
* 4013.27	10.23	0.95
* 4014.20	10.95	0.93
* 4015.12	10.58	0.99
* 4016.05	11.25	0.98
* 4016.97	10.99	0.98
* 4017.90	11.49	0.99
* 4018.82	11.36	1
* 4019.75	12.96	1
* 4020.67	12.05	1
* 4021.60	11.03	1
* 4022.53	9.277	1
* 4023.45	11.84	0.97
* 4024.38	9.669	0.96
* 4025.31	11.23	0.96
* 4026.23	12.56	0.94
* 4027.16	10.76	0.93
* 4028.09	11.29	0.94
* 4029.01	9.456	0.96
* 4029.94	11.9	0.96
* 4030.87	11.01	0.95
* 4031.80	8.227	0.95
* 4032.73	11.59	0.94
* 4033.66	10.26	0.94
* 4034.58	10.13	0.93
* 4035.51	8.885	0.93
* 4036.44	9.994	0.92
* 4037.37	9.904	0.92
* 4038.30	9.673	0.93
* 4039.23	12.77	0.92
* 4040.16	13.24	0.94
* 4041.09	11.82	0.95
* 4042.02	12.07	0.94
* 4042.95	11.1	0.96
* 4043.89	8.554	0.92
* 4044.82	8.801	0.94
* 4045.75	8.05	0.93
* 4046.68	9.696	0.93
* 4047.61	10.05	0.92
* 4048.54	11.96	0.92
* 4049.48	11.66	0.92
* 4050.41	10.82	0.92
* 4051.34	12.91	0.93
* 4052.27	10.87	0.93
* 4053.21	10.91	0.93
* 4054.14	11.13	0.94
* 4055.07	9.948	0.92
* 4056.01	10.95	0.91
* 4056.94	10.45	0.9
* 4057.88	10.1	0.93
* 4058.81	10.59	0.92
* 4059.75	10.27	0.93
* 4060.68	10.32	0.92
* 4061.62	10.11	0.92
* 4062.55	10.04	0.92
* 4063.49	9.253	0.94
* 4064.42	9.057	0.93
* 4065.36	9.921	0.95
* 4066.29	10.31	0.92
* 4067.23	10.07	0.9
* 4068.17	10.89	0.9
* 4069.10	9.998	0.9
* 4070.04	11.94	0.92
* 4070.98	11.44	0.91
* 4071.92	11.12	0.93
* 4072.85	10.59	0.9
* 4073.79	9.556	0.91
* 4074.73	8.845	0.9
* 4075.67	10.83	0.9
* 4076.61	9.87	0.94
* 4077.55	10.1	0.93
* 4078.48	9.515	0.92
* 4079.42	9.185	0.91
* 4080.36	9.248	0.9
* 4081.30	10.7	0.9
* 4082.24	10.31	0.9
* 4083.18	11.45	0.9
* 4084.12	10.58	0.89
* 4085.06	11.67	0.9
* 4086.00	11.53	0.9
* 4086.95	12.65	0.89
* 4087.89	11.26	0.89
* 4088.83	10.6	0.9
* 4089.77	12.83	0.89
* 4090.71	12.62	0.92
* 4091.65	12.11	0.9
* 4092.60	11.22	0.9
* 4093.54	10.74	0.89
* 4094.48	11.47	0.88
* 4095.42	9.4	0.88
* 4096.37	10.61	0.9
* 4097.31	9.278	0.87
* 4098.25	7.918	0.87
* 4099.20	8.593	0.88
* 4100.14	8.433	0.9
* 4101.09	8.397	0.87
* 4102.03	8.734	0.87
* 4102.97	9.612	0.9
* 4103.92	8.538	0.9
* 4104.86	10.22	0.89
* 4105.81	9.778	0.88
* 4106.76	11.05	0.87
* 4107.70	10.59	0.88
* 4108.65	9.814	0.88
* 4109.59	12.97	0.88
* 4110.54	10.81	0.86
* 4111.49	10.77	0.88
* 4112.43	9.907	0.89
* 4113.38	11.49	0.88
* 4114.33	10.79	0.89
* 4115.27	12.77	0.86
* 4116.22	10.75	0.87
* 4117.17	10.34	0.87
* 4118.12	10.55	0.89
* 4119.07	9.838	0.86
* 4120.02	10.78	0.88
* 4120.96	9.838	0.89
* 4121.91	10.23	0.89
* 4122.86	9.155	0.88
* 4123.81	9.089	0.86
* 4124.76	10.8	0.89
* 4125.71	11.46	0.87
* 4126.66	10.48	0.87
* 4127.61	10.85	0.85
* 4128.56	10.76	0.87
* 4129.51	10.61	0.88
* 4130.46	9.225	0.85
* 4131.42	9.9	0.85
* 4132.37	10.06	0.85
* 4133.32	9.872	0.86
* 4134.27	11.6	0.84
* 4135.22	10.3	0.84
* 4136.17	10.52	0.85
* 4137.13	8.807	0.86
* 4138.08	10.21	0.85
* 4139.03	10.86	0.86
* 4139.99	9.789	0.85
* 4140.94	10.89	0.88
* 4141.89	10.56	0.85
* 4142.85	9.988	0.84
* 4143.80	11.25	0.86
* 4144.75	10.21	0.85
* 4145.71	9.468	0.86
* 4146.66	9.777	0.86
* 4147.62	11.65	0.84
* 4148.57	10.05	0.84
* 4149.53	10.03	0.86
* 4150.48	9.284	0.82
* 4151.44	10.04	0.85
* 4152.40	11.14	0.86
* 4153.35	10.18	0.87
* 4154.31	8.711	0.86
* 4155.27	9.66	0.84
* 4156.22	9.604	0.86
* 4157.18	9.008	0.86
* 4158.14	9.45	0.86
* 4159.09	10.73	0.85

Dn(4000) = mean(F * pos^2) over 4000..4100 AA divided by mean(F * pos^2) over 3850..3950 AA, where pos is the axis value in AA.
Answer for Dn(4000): 1.8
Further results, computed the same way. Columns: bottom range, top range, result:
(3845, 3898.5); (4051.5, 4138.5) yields 1.82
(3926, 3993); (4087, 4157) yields 1.74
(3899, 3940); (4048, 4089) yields 1.76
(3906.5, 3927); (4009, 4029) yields 1.53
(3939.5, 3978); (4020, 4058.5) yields 1.81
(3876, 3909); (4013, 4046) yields 1.59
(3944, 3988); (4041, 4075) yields 1.61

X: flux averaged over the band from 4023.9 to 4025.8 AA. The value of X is 10.5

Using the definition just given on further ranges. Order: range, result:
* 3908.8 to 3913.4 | 8.57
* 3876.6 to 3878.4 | 6.86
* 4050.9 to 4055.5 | 11.2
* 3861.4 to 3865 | 5.89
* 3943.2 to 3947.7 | 6.72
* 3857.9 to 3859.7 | 4.75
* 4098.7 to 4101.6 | 8.46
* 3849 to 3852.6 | 5.79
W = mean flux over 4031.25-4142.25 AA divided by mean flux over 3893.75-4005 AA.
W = 1.4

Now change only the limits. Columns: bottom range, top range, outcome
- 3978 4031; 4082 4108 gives 1.01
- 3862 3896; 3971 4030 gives 1.46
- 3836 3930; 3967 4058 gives 1.48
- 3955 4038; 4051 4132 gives 1.17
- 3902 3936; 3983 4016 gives 1.51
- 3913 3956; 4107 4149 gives 1.66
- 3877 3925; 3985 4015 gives 1.37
